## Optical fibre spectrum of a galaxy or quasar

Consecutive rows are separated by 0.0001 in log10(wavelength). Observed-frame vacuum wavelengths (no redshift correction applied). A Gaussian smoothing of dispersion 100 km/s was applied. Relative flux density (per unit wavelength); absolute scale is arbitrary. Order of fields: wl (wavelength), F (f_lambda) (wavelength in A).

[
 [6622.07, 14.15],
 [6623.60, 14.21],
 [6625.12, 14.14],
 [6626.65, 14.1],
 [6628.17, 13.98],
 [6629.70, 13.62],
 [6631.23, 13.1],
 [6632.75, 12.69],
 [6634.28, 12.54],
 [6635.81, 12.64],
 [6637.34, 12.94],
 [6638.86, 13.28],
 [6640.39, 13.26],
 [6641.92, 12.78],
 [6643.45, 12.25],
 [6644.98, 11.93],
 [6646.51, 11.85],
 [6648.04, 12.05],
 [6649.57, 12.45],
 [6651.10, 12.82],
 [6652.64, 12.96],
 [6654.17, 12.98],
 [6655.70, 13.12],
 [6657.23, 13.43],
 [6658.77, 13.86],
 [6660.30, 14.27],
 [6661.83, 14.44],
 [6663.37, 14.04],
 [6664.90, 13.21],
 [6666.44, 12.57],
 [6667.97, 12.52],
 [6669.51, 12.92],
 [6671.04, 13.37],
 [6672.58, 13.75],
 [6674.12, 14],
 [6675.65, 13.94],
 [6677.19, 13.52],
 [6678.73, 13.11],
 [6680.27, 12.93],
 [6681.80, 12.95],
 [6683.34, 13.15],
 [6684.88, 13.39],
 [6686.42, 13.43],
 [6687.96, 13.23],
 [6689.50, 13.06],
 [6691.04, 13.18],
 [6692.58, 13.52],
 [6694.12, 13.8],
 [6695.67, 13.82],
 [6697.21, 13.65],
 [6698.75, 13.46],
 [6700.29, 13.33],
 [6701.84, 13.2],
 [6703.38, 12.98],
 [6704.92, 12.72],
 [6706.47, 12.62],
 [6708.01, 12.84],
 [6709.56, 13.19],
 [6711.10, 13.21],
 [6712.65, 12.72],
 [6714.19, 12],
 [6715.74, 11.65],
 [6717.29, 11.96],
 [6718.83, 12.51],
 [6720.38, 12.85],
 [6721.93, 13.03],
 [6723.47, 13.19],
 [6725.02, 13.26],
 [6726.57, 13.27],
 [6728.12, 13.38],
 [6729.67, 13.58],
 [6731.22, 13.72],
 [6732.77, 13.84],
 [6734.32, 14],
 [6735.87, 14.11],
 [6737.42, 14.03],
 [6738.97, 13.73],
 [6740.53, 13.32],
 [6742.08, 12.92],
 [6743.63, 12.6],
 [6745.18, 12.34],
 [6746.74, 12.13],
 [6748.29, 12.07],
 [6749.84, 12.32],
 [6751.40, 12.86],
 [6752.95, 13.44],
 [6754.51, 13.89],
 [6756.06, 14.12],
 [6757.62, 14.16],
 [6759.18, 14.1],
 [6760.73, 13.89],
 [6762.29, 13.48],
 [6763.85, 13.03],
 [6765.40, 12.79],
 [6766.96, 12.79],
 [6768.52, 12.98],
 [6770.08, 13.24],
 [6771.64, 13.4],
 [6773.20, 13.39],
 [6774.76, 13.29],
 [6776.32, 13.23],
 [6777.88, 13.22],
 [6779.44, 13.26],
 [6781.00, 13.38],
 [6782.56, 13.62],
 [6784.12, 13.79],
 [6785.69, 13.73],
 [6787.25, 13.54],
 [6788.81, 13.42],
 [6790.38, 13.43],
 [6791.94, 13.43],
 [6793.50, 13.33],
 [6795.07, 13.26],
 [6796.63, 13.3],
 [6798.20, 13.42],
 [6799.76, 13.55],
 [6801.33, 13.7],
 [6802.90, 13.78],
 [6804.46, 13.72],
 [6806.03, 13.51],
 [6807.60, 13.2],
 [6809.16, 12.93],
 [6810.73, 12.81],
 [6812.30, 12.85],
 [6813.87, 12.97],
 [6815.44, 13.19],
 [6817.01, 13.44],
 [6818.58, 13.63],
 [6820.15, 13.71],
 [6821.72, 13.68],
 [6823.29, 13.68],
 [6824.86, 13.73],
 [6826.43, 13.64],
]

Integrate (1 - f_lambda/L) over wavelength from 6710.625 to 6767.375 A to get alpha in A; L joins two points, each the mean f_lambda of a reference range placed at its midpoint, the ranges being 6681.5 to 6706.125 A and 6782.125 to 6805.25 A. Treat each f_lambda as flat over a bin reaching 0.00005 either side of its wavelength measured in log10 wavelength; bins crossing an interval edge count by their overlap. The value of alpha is 1.1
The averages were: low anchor 13.3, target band 13.1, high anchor 13.5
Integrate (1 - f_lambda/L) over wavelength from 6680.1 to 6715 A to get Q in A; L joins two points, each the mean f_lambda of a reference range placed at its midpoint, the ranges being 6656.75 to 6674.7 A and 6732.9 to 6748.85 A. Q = 0.6 A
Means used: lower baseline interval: 13.5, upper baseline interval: 13.2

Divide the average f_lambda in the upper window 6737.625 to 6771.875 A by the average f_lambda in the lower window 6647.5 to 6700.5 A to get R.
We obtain 1.0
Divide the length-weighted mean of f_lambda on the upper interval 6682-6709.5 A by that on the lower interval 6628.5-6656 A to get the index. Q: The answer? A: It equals 1.04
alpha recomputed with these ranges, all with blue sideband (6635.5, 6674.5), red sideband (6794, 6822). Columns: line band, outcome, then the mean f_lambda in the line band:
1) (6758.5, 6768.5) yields 0.0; 13.3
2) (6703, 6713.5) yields 0.2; 12.9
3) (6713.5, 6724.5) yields 0.6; 12.5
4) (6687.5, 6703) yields -0.3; 13.4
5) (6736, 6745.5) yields 0.0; 13.3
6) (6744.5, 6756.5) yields 0.3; 12.9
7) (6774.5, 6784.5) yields -0.1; 13.4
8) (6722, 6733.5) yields -0.2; 13.4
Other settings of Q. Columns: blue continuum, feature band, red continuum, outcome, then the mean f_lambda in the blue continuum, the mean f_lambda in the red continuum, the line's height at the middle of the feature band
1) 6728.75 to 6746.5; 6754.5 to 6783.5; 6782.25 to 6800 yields 0.1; 13.4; 13.5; 13.5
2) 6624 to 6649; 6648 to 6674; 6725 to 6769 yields -0.5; 13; 13.3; 13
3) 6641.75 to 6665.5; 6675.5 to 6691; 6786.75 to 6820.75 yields -0.2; 13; 13.4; 13.1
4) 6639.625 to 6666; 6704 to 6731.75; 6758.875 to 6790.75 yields 0.7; 13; 13.4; 13.2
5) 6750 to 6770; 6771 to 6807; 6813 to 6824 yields -0.1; 13.4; 13.5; 13.4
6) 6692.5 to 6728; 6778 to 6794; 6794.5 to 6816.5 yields -0.3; 13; 13.3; 13.2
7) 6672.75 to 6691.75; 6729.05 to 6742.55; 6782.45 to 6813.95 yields -0.4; 13.3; 13.4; 13.4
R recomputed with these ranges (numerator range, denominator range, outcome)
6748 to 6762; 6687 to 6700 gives 1.00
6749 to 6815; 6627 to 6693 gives 1.02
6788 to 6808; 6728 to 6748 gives 1.01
